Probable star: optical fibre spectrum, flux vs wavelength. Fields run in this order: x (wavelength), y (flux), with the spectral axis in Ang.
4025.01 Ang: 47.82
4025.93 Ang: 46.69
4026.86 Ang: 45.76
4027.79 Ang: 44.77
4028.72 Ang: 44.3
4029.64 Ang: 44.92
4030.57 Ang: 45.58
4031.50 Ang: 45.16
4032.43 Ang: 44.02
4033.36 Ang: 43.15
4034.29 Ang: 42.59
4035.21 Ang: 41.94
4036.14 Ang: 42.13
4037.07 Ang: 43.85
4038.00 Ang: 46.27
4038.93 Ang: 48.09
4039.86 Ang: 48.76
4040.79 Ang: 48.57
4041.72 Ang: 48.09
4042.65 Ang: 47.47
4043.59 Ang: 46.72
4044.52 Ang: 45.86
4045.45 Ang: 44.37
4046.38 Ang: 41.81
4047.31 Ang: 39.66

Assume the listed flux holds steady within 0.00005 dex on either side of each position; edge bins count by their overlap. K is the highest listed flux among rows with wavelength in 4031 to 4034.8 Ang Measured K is 45.16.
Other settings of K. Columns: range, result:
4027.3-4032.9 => 45.58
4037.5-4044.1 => 48.76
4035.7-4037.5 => 43.85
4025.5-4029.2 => 46.69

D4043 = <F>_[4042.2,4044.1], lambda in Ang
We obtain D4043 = 46.9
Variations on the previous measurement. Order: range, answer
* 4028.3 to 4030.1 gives 44.8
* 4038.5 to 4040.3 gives 48.4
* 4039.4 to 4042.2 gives 48.5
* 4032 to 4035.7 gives 43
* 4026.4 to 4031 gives 45.1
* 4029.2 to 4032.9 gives 44.8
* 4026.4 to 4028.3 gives 45.1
